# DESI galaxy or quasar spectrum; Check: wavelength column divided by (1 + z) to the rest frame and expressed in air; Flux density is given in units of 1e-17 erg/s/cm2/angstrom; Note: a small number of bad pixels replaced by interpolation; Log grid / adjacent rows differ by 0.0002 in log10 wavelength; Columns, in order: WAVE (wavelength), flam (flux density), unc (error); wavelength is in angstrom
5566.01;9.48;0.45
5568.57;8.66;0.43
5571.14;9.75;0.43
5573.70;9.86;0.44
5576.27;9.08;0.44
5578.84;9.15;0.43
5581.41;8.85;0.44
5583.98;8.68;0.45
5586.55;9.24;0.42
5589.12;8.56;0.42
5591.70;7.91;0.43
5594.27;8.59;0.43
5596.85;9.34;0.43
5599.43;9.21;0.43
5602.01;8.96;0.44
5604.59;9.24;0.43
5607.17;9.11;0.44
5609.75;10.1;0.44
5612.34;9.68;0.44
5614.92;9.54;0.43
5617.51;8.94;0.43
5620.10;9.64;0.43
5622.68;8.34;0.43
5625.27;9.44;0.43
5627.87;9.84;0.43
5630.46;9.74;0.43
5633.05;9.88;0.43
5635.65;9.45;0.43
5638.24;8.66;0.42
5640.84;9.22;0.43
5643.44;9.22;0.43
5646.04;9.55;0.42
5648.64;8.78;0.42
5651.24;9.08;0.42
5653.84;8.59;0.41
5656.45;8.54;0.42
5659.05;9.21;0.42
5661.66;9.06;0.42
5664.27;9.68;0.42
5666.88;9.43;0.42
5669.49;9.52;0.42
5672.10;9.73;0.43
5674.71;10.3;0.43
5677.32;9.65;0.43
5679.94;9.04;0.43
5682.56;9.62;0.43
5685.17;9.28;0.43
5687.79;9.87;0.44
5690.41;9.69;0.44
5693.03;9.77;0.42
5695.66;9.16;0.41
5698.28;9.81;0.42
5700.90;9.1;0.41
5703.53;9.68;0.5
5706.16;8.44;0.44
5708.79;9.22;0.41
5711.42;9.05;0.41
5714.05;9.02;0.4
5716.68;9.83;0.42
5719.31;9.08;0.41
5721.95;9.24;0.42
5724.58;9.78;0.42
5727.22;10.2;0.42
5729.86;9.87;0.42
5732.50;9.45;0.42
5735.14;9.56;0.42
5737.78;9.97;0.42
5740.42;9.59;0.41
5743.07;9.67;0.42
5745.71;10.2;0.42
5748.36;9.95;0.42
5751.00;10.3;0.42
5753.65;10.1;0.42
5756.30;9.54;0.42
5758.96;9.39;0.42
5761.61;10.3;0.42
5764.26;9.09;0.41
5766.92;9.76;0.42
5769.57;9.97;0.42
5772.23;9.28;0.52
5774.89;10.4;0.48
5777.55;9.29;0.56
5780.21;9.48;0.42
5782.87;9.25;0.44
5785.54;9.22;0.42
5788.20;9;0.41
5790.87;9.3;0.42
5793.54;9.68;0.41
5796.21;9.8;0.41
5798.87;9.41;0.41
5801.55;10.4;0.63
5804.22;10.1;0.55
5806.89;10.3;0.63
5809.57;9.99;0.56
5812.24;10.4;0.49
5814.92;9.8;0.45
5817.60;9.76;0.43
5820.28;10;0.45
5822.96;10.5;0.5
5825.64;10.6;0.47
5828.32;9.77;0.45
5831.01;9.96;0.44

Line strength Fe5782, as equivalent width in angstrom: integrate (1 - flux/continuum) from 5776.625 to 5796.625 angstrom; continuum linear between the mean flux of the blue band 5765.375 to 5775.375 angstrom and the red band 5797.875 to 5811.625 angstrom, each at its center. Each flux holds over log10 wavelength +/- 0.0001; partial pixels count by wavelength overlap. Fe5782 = 1.1 angstrom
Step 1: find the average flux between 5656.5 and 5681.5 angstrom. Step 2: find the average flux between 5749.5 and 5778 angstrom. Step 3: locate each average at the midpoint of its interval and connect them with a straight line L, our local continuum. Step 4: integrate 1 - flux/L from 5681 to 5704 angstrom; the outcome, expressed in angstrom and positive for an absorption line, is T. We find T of 0.0 angstrom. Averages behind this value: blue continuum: 9.47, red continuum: 9.78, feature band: 9.54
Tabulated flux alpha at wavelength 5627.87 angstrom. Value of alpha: 9.84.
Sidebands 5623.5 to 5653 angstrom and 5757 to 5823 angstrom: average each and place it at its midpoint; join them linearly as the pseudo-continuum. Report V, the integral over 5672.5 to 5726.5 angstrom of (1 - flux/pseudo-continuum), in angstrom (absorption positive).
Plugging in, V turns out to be 0.3 angstrom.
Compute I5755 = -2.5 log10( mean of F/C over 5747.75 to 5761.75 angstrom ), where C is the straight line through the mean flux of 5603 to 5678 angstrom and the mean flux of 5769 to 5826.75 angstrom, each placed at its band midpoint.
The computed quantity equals -0.02 mag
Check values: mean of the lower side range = 9.35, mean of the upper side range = 9.81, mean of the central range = 9.9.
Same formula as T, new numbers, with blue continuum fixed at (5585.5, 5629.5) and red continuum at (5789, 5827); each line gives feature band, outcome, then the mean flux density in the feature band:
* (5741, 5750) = -0.2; 9.93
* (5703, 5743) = 0.7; 9.47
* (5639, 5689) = 0.4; 9.33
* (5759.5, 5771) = 0.1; 9.75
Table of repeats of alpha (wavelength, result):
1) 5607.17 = 9.11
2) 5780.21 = 9.48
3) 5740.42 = 9.59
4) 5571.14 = 9.75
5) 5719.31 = 9.08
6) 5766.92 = 9.76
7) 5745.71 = 10.2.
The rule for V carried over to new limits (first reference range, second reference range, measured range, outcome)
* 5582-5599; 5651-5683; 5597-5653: -1.83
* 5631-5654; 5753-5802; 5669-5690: -0.72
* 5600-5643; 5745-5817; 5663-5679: -0.37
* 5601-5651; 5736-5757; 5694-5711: 0.82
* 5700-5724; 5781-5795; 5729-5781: -2.83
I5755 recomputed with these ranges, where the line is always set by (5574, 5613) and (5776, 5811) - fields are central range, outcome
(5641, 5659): 0.03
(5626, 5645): -0.03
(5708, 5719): 0.02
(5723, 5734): -0.04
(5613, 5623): -0.01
